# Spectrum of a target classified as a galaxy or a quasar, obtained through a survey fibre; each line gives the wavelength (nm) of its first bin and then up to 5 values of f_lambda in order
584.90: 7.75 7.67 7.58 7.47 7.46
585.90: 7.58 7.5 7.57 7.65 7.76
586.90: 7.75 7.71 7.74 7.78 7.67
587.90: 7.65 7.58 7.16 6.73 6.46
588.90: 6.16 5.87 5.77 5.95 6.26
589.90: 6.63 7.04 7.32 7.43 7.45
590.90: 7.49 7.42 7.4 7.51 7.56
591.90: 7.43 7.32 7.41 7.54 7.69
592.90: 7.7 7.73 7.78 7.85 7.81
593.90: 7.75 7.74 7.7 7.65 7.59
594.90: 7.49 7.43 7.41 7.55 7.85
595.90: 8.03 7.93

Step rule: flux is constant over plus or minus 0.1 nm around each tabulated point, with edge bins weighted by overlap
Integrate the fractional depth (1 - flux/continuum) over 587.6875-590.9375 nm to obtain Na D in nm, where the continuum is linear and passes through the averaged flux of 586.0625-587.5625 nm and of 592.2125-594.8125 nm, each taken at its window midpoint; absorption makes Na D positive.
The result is 0.36 nm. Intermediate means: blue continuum 7.69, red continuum 7.69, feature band 6.83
